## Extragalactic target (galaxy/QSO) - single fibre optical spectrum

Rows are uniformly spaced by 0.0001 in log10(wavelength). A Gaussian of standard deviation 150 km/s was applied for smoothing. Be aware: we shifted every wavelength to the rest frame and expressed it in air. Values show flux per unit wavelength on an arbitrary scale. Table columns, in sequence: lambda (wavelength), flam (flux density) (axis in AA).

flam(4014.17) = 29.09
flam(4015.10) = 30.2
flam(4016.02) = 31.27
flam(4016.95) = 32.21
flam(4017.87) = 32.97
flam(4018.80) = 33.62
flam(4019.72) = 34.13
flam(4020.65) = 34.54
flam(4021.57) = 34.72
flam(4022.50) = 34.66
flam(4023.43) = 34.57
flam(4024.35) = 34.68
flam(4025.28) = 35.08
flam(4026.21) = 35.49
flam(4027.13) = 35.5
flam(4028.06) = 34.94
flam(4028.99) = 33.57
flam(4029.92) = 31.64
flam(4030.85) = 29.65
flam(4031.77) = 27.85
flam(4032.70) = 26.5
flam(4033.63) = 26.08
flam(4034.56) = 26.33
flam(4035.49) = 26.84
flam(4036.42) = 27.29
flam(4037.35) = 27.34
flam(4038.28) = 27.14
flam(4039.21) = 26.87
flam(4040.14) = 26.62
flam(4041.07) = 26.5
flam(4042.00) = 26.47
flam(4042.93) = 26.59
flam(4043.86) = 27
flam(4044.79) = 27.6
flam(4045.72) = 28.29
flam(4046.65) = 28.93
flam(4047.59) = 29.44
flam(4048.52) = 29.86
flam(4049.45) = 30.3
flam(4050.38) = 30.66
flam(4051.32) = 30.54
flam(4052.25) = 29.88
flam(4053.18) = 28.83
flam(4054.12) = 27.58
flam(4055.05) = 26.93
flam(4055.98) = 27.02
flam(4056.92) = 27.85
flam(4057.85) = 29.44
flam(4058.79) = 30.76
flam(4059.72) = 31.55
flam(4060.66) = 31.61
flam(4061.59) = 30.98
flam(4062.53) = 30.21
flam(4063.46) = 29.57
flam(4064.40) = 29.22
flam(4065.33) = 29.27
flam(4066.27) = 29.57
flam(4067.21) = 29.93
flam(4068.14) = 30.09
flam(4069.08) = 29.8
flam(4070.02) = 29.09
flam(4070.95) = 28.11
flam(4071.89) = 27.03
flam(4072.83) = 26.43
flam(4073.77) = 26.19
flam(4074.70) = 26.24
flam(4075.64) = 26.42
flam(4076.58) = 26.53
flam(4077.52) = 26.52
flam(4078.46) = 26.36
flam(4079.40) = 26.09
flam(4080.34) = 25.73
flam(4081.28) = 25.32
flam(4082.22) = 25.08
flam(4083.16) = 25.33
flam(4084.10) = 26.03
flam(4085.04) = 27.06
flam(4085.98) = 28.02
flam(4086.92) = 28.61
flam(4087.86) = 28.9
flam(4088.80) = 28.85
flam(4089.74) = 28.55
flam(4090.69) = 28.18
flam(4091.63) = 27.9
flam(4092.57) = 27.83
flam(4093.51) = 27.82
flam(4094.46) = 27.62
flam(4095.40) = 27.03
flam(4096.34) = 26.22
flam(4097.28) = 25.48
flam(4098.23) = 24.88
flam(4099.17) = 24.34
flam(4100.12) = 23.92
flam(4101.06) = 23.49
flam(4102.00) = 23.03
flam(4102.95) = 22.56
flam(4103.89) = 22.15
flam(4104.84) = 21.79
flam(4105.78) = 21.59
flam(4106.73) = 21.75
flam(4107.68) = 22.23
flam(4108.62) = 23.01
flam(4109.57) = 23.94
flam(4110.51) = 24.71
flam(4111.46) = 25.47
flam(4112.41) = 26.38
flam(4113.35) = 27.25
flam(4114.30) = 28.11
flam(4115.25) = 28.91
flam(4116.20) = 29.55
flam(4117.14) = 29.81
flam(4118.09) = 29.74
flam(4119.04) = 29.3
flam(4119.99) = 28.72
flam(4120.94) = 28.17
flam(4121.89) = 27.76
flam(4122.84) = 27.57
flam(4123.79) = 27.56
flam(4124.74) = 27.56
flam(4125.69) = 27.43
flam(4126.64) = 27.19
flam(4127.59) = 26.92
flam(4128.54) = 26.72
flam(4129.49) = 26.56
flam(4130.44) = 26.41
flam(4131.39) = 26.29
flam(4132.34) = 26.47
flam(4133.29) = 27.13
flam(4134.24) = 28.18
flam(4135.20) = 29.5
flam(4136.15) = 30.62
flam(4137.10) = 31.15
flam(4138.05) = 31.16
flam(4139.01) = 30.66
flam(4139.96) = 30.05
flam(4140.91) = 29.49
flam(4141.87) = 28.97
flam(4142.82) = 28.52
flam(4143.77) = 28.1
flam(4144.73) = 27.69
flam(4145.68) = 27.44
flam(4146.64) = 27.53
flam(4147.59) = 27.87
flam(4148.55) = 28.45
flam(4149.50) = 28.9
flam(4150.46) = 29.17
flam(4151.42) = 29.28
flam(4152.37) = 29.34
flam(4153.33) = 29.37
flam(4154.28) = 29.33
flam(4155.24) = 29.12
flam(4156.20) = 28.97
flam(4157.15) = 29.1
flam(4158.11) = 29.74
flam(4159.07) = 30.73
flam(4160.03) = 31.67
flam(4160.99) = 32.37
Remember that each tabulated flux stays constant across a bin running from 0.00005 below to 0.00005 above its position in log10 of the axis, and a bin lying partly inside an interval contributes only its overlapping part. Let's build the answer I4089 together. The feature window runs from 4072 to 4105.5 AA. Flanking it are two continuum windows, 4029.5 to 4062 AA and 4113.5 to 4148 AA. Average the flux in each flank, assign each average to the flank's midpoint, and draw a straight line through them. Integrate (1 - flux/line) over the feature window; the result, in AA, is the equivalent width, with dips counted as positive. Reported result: 2.7 AA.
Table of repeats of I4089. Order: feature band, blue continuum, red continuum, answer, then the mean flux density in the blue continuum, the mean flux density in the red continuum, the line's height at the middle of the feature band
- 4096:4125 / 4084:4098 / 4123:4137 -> 2.0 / 27.6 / 27.6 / 27.6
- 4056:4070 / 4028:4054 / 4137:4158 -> -0.6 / 28.4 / 29.1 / 28.6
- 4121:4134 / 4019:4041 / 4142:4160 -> 1.0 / 30.9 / 28.9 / 29.3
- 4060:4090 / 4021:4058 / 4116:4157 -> 1.3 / 29.6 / 28.5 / 29.2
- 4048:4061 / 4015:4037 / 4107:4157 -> 0.6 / 31.8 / 28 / 30.8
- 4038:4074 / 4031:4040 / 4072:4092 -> -2.4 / 27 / 26.9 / 26.9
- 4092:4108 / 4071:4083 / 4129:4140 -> 1.6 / 26.2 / 28.6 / 27.2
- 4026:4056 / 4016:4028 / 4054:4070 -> 3.0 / 34.2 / 29.5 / 32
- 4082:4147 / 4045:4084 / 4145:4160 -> 4.0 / 28.4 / 29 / 28.7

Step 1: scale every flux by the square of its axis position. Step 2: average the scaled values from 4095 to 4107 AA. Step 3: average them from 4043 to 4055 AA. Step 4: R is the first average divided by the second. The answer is 0.84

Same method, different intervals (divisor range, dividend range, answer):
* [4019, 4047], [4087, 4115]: 0.87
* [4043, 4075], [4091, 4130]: 0.92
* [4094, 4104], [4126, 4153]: 1.17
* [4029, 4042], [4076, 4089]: 0.99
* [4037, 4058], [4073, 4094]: 0.98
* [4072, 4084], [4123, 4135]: 1.07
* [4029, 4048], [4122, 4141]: 1.07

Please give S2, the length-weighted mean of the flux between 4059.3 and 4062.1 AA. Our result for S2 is 31.3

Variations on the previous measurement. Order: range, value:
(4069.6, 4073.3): 27.7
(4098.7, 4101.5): 23.9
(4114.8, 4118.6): 29.5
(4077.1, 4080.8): 26.2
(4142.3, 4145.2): 28.1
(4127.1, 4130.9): 26.7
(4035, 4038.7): 27.1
